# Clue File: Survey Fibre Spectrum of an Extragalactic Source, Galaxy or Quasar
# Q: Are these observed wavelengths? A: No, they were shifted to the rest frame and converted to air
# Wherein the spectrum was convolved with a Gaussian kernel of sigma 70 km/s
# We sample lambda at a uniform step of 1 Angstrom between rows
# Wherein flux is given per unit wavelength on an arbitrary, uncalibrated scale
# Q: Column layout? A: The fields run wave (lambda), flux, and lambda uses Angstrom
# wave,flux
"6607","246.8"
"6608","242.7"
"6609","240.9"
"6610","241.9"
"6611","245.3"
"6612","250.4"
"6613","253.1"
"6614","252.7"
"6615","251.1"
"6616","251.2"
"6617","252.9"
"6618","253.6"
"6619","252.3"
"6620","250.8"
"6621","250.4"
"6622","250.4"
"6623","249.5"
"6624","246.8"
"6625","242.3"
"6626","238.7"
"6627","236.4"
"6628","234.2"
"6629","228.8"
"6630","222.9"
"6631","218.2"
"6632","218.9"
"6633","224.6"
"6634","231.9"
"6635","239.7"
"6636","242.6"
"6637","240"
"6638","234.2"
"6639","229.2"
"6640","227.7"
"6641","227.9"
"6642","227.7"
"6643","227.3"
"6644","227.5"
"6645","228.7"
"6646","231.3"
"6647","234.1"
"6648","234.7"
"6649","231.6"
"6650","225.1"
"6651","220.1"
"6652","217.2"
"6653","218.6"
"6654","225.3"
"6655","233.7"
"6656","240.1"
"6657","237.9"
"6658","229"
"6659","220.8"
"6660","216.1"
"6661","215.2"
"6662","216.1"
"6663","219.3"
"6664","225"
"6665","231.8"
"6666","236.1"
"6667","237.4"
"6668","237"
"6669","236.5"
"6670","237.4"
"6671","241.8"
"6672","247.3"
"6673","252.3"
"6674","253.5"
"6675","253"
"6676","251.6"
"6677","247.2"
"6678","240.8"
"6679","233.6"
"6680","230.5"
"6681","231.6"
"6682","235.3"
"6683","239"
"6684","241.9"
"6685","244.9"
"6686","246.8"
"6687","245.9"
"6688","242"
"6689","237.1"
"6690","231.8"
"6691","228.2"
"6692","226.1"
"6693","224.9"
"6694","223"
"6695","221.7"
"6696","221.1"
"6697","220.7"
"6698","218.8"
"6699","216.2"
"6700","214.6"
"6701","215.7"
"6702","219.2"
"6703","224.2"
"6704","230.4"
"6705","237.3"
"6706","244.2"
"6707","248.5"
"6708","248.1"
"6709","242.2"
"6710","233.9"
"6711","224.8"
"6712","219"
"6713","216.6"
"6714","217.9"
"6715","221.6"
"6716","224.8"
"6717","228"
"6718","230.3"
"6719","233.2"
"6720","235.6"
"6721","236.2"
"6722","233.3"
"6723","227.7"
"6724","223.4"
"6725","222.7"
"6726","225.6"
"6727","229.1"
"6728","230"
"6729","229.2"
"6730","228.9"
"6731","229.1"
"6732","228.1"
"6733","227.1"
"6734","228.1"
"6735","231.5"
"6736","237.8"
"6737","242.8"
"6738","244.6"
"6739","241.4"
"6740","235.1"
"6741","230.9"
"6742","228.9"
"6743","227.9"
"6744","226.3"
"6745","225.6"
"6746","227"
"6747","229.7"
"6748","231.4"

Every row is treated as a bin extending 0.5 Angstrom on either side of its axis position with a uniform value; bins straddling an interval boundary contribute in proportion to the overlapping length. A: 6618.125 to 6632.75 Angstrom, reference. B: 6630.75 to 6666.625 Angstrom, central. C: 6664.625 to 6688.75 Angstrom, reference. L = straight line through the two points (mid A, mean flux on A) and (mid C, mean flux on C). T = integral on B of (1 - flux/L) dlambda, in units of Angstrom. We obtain 1.8 Angstrom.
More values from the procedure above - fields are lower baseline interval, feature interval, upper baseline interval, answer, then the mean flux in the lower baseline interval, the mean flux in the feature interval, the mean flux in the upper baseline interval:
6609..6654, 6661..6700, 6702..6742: -0.11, 237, 234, 231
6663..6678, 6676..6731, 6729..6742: 1.53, 241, 231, 233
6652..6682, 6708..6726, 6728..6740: 0.41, 234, 228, 233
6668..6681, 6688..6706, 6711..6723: 0.71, 243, 225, 227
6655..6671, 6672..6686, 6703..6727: -0.80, 230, 243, 230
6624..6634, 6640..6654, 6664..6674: 0.45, 230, 227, 240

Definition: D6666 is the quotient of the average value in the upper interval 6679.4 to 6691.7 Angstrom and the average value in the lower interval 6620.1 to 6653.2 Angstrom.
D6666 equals 1.02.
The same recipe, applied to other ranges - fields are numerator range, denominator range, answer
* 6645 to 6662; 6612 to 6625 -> 0.90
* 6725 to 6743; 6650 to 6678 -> 0.99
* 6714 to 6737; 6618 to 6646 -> 0.97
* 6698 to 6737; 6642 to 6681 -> 0.98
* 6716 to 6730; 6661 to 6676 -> 0.97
